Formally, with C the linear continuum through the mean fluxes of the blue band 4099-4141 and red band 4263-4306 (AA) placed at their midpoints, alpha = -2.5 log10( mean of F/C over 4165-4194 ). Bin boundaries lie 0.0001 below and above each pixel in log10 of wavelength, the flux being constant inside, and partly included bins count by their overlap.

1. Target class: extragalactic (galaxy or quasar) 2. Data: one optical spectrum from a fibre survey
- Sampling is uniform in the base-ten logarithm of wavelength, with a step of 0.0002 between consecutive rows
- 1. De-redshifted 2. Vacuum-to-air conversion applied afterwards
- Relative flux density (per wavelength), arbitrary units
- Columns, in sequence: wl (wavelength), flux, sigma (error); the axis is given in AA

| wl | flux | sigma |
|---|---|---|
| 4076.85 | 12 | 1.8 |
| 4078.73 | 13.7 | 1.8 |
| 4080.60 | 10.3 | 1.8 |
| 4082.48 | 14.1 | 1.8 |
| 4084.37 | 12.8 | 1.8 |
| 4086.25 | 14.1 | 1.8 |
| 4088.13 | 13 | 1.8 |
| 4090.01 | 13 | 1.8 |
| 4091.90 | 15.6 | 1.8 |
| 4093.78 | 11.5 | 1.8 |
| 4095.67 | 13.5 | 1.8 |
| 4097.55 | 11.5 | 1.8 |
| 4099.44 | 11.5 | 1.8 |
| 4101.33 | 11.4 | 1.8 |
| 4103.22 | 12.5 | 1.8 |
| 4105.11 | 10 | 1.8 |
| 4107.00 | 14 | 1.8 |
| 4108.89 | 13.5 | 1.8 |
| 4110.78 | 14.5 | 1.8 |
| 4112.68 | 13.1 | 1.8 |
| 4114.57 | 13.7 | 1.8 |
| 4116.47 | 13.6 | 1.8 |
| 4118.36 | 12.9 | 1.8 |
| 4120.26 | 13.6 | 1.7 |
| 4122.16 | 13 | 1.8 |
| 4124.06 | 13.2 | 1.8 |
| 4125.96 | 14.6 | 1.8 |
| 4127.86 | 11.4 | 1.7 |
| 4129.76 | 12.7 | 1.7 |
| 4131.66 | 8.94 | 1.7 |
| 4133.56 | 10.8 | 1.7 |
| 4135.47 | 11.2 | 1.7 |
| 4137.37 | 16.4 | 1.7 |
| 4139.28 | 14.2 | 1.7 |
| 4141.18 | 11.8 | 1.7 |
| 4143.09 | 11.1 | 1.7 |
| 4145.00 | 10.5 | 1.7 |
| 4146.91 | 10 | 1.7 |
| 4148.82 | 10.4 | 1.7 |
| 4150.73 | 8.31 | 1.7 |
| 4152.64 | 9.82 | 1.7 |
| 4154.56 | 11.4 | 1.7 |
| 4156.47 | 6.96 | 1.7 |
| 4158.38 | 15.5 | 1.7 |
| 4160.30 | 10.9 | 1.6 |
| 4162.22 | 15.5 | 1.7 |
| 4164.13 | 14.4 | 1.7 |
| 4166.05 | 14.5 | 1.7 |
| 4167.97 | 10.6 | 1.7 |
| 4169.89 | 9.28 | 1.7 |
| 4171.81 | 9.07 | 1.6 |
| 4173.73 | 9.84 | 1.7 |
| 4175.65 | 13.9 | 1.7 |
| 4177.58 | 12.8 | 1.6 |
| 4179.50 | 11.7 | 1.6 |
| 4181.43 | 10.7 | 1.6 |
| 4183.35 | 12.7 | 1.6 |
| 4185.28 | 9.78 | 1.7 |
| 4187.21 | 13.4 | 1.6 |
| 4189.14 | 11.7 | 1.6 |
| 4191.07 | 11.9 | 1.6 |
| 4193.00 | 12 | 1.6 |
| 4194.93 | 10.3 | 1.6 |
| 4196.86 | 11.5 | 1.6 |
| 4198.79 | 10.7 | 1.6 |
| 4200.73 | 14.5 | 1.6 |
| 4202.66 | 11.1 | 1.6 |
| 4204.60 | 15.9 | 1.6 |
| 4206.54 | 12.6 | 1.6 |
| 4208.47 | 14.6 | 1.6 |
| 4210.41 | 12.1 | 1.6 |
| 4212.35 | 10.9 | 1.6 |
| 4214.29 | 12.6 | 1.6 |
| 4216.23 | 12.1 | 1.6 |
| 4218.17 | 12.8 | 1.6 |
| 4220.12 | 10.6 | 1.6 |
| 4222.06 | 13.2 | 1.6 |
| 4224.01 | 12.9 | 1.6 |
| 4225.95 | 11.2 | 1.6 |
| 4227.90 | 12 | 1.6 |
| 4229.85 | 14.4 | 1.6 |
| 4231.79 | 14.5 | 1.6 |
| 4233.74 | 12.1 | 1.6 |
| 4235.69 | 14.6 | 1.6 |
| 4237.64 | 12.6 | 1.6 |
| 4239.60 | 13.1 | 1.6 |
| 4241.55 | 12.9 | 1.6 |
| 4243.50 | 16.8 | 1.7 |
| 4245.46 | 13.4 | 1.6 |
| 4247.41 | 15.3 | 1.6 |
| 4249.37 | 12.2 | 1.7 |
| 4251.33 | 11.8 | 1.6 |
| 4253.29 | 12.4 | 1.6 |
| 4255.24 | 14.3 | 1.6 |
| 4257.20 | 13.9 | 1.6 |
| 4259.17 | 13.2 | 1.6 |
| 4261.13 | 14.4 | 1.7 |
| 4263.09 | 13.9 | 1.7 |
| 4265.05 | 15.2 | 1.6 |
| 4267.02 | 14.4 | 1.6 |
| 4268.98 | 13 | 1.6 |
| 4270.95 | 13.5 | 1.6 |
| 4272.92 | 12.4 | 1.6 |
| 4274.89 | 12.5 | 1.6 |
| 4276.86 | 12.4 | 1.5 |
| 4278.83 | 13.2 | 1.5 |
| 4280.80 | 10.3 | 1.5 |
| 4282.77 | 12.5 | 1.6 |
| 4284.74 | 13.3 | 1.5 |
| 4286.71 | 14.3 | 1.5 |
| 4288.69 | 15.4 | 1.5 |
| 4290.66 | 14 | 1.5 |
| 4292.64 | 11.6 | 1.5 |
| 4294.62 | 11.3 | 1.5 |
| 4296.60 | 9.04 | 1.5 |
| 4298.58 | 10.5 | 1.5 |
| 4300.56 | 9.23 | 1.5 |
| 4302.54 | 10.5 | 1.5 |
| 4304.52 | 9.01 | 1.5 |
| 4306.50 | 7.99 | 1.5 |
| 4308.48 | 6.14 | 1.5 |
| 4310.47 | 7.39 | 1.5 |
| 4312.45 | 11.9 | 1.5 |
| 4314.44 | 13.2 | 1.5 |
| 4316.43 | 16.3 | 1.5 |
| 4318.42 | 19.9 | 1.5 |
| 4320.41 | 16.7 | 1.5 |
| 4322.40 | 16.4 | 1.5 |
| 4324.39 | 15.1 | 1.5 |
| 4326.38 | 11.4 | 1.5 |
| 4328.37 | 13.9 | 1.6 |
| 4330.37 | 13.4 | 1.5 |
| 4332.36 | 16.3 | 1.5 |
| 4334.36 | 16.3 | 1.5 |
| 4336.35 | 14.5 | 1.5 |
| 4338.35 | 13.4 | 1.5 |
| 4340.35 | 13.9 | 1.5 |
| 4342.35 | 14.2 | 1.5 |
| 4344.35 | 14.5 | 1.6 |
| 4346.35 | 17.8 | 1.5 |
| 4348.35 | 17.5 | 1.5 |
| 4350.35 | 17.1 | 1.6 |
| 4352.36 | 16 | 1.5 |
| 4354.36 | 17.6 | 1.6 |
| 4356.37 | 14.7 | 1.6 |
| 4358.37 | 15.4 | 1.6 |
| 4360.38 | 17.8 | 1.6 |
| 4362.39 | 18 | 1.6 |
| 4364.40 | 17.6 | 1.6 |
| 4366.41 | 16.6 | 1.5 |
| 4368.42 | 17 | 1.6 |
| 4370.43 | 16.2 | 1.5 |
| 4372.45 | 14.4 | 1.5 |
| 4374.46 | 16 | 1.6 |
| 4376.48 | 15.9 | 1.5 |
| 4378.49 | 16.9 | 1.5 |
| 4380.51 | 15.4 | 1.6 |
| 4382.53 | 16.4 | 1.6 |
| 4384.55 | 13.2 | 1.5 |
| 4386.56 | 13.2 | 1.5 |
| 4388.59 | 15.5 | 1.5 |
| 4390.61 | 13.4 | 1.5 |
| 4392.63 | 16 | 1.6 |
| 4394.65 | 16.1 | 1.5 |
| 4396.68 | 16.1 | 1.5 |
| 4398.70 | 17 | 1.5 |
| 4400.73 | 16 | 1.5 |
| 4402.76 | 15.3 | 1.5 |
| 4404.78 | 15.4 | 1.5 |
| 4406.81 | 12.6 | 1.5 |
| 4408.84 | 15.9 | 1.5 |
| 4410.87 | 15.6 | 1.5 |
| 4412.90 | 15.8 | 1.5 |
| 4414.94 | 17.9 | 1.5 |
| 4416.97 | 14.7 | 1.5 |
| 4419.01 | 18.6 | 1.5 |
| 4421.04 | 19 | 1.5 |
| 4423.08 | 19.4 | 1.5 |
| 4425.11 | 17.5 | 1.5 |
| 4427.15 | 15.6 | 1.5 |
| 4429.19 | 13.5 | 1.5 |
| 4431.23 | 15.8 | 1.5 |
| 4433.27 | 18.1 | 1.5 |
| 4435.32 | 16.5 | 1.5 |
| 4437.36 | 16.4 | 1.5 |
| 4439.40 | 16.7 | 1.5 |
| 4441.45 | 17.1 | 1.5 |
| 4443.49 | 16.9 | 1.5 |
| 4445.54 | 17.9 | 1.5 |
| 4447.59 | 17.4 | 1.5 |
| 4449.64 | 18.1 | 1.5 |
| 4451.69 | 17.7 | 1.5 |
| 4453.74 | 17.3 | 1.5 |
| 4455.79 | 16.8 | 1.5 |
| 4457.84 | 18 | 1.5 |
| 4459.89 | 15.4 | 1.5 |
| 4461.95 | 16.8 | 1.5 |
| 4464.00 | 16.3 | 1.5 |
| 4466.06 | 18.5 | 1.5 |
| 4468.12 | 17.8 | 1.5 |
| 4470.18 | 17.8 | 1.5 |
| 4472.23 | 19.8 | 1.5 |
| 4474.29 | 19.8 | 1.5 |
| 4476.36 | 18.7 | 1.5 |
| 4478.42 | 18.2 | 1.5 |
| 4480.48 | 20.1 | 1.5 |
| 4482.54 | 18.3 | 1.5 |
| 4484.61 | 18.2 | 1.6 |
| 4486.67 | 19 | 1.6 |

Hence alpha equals 0.09 mag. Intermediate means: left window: 12.8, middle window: 11.6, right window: 12.3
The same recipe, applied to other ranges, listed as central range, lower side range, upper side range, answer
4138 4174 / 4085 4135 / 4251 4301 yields 0.13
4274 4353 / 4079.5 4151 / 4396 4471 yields 0.15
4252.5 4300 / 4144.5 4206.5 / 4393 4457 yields 0.06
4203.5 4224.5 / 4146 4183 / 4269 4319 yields -0.11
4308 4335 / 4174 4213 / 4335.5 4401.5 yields 0.06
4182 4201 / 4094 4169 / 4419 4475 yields 0.13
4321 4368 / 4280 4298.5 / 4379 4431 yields -0.12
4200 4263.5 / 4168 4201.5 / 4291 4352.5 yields -0.09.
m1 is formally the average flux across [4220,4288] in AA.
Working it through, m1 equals 13.3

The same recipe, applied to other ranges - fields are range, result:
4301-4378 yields 14.7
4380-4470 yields 16.4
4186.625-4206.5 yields 12.3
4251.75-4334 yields 12.8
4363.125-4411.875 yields 15.6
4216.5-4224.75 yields 12.3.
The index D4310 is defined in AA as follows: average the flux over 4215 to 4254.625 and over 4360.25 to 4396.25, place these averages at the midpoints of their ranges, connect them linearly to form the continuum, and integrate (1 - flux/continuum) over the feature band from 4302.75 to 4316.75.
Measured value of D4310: 4.4 AA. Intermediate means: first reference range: 13.1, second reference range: 15.8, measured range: 10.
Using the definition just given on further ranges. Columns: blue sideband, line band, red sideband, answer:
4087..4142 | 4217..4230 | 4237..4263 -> 1.1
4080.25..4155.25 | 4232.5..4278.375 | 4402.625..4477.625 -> 2.7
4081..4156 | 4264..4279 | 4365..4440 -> 1.0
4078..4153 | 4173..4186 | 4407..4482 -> 1.6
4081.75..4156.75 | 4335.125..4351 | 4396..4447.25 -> 0.1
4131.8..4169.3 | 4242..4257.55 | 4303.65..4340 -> -1.3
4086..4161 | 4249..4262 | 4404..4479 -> 0.9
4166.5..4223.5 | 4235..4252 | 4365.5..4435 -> -1.0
